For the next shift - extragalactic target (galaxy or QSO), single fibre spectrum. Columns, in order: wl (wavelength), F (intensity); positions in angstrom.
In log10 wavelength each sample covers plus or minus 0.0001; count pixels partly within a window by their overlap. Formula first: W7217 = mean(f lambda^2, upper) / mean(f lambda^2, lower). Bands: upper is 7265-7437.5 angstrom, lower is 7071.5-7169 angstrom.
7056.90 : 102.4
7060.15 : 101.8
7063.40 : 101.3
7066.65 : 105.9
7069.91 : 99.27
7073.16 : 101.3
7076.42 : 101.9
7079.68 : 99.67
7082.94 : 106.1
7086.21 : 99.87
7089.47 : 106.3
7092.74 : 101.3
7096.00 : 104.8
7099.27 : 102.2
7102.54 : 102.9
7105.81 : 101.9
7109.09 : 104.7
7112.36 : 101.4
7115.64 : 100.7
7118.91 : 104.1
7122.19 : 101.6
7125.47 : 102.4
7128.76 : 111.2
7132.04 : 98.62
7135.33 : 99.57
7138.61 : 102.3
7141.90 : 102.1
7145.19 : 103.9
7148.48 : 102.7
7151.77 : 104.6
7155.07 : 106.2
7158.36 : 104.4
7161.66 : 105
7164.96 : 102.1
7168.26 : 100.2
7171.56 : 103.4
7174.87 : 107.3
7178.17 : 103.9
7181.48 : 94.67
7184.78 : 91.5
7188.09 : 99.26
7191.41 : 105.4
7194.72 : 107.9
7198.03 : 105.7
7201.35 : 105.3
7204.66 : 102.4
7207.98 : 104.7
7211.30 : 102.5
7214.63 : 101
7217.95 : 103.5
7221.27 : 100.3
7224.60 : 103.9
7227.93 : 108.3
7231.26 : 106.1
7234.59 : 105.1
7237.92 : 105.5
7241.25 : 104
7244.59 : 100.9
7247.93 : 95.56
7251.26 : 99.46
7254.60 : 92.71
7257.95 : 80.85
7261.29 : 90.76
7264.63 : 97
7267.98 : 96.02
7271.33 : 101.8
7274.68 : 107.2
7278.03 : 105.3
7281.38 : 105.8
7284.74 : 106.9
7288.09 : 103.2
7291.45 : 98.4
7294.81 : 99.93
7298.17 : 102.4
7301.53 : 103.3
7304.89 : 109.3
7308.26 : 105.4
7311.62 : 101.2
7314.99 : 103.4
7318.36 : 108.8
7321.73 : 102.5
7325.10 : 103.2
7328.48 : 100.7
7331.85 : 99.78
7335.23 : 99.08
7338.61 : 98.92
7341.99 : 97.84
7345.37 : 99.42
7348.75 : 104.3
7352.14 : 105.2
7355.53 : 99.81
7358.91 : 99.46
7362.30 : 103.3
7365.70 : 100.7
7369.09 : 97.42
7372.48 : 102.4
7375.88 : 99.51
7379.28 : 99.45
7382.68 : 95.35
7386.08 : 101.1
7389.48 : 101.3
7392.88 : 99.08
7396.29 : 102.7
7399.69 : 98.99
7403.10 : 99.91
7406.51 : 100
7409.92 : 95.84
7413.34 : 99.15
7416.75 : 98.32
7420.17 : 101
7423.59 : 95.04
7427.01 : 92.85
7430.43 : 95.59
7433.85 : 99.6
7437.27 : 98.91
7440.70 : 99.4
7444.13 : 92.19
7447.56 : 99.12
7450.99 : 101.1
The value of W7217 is 1.0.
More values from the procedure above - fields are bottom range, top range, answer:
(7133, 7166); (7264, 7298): 1.03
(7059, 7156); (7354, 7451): 1.04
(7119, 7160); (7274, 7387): 1.04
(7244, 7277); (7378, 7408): 1.07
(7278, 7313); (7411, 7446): 0.97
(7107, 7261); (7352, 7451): 1.03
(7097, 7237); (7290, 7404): 1.03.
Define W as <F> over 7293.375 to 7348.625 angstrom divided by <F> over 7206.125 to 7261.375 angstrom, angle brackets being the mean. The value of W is 1.02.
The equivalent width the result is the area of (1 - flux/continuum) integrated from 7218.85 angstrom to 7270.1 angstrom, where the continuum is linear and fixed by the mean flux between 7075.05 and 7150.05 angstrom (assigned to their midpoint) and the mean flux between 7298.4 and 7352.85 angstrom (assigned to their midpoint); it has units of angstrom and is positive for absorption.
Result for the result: 1.73 angstrom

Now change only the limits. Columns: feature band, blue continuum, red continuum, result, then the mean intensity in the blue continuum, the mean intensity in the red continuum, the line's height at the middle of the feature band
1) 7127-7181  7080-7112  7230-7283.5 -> -0.8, 103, 99.6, 102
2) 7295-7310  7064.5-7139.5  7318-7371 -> -0.5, 103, 101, 101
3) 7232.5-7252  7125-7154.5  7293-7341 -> 0.2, 103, 103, 103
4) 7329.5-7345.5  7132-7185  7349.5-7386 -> 0.3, 102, 100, 101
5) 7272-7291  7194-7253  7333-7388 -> -0.6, 103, 100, 102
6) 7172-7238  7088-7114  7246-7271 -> -4.3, 103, 93.7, 96.9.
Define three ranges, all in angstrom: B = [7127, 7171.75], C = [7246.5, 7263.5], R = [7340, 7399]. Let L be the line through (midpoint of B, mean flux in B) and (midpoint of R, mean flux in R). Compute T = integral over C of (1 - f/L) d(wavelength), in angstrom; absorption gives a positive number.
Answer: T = 1.7 angstrom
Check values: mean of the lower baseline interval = 103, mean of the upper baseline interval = 100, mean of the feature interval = 92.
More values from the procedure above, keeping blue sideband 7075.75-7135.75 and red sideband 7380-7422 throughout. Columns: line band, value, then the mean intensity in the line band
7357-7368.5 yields -0.1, 101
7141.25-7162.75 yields -0.4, 104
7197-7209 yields -0.3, 104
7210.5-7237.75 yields -0.7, 104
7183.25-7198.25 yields 0.0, 102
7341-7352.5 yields -0.2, 102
